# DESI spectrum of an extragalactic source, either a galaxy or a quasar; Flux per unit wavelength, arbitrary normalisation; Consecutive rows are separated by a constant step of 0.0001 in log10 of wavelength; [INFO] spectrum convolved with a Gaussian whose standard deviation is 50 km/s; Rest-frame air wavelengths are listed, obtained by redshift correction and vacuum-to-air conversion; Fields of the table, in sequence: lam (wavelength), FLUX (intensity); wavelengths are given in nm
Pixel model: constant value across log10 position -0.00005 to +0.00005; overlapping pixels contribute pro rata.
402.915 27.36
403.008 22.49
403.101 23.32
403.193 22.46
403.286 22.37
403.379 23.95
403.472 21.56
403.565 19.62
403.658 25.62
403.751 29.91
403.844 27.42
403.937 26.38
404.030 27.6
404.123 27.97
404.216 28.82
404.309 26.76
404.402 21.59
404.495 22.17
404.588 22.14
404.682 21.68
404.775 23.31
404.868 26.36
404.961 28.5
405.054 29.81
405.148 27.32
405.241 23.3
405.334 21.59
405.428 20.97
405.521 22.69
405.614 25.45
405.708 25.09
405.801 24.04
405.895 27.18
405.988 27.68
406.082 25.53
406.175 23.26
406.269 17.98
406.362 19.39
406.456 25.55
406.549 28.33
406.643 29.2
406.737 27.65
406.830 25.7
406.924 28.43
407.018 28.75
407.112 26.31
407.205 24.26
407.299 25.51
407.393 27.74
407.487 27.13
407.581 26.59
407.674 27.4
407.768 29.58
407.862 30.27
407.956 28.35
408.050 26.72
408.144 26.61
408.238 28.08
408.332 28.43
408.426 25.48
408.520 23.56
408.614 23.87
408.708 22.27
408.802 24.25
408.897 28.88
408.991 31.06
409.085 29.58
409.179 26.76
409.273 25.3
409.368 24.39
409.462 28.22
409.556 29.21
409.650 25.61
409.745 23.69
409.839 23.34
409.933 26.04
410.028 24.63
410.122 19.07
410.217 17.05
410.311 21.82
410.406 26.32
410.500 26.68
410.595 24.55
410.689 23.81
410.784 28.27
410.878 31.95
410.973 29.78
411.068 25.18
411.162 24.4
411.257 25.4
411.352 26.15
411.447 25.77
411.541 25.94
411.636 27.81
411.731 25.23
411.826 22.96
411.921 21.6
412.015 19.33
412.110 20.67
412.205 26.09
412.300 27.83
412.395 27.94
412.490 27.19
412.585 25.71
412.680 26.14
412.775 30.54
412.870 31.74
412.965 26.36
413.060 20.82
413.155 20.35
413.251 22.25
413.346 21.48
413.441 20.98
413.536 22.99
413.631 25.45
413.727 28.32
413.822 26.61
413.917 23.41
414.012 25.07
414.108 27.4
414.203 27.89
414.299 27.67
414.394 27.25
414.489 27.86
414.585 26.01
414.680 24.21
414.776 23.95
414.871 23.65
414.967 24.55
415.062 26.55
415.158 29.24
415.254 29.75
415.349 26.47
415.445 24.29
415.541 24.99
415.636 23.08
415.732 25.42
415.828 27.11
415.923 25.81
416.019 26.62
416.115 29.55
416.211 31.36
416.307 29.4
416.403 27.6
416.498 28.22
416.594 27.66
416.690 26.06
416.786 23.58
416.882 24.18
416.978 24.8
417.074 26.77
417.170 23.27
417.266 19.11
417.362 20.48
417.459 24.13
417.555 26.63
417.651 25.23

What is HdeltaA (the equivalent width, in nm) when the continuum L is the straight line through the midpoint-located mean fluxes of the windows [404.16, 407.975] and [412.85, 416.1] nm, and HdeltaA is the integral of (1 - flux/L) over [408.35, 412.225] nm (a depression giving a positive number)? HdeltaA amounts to 0.05 nm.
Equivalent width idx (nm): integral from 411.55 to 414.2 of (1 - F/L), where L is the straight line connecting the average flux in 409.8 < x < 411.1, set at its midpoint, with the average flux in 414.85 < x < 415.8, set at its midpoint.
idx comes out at 0.04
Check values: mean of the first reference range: 24.9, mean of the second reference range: 25.9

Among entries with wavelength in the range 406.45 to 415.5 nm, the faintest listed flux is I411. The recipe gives 17.05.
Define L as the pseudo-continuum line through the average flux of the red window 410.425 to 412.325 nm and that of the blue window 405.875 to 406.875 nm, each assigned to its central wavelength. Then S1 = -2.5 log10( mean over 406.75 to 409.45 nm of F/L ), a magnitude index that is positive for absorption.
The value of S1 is -0.066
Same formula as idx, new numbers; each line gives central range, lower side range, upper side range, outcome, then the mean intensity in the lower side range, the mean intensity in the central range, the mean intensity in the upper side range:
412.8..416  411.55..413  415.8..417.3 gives 0.08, 25.8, 25.5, 26.4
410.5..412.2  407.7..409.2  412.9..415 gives 0.04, 27.1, 25.3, 24.8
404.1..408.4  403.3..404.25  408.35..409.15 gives 0.03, 25.7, 25.8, 26.2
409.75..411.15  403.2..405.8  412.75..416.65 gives 0.04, 24.8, 24.9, 26.1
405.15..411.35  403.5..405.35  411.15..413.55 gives -0.15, 25.4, 25.7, 24.8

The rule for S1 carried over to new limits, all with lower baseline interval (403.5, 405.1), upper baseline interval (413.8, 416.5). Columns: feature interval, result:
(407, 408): -0.063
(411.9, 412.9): 0.017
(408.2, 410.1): 0.000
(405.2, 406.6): 0.081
